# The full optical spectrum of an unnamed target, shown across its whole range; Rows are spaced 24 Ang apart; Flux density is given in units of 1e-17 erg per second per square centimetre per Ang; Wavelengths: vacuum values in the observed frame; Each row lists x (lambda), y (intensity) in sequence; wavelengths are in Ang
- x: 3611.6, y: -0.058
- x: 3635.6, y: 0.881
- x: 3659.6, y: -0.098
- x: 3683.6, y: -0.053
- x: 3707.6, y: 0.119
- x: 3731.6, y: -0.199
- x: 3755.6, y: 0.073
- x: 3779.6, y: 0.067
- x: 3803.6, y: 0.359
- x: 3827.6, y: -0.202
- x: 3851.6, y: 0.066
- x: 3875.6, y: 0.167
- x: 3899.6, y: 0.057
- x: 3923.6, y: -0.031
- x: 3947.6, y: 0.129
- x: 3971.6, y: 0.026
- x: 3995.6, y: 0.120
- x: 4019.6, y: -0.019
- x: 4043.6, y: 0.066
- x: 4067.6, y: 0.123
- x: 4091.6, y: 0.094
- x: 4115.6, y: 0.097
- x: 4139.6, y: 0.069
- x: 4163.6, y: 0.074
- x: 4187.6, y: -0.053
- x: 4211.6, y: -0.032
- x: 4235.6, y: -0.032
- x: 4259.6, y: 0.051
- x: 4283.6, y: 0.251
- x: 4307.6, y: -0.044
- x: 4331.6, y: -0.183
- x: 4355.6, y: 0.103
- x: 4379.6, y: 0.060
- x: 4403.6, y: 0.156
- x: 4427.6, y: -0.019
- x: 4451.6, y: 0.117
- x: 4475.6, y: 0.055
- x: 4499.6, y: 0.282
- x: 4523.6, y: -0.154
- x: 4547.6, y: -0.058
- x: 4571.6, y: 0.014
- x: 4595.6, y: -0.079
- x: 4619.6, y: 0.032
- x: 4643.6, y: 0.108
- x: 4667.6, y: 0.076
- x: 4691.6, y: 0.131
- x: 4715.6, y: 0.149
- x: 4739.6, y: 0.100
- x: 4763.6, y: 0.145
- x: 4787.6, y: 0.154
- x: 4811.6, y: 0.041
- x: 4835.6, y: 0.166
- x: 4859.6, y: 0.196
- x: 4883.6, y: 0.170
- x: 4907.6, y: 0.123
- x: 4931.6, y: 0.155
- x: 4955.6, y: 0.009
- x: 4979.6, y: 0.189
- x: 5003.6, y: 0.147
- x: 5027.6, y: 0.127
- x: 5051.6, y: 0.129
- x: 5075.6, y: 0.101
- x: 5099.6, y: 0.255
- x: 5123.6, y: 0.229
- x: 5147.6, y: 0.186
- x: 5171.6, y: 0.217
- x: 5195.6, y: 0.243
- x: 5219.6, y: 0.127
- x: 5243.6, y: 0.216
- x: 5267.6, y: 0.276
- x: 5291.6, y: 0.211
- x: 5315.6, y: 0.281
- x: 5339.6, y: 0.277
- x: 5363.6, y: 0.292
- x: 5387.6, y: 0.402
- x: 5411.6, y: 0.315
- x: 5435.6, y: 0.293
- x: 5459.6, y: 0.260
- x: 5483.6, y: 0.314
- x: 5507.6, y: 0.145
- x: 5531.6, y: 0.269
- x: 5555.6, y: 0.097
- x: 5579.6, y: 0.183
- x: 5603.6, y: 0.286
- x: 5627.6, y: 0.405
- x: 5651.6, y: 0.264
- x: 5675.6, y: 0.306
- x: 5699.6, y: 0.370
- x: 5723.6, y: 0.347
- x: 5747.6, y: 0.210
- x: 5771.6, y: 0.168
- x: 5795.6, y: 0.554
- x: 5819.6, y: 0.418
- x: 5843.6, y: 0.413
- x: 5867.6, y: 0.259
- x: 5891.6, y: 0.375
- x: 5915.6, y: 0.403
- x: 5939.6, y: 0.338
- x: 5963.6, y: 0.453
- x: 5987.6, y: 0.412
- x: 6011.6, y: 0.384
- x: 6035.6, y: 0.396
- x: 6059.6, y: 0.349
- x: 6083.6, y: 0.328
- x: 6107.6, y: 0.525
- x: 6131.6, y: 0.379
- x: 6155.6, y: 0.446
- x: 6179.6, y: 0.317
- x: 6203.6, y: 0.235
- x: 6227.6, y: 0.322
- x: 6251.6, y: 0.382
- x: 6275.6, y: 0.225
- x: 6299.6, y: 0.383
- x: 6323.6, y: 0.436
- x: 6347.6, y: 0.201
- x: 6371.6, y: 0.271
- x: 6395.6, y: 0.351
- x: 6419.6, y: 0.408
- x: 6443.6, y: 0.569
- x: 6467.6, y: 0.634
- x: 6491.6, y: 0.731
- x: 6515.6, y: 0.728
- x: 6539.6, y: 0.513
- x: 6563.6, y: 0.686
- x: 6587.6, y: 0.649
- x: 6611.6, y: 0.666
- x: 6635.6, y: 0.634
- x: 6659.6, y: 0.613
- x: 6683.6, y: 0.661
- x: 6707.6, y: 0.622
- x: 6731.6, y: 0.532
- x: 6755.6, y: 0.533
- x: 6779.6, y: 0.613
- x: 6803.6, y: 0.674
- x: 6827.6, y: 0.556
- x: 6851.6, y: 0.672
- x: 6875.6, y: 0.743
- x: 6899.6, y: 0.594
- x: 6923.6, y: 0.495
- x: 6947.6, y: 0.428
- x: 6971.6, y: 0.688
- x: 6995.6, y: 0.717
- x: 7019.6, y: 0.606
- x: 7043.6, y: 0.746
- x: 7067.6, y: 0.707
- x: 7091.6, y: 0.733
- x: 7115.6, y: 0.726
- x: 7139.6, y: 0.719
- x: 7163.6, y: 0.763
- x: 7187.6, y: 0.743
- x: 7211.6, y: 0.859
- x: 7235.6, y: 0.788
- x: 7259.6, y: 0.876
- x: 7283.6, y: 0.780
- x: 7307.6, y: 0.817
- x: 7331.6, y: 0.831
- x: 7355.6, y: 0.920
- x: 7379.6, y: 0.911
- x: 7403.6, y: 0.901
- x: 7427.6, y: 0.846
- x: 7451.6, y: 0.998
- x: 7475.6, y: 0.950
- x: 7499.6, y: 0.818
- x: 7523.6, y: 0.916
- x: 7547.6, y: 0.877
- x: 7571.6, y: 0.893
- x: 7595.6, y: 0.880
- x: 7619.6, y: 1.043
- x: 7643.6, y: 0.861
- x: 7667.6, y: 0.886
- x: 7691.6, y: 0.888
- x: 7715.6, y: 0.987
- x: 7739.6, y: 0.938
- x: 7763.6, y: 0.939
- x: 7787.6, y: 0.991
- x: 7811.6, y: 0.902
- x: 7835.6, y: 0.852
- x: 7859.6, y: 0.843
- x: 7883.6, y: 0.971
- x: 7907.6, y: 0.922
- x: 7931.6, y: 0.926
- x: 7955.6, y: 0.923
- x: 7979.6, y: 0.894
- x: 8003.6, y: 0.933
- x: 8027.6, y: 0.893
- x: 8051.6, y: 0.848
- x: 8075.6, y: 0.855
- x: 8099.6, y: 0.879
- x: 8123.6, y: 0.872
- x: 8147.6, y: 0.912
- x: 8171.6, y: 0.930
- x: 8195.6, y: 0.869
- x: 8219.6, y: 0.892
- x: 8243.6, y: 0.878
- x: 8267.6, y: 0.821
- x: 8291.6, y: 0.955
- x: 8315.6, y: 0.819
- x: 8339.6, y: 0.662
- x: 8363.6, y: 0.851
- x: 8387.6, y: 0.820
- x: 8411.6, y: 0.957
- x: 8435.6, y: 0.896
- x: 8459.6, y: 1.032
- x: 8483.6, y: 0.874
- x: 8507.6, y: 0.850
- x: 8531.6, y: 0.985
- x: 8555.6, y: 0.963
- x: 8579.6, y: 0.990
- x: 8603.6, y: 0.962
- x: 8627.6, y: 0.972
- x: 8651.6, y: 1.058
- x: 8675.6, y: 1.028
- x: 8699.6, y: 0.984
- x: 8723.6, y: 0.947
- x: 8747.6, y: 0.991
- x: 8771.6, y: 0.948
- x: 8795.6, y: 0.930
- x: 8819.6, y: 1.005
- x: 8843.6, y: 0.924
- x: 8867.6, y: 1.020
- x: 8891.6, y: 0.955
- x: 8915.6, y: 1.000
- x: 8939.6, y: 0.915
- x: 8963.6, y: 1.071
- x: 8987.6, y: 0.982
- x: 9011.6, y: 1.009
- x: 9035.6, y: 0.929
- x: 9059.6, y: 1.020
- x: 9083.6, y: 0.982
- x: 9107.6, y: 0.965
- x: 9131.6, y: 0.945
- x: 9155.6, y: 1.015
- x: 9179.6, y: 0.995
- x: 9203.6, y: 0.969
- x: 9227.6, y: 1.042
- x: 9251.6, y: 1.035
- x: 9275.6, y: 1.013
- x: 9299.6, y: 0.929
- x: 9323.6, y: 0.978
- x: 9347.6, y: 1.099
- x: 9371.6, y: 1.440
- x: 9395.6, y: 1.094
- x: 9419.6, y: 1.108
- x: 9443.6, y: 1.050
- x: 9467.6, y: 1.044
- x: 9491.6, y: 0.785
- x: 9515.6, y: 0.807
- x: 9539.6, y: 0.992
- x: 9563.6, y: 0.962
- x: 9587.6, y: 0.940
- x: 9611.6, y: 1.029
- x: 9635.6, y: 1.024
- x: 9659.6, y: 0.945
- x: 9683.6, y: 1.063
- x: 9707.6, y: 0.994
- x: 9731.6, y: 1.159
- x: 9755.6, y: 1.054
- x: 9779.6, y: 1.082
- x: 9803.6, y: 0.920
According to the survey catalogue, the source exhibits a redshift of 0.613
